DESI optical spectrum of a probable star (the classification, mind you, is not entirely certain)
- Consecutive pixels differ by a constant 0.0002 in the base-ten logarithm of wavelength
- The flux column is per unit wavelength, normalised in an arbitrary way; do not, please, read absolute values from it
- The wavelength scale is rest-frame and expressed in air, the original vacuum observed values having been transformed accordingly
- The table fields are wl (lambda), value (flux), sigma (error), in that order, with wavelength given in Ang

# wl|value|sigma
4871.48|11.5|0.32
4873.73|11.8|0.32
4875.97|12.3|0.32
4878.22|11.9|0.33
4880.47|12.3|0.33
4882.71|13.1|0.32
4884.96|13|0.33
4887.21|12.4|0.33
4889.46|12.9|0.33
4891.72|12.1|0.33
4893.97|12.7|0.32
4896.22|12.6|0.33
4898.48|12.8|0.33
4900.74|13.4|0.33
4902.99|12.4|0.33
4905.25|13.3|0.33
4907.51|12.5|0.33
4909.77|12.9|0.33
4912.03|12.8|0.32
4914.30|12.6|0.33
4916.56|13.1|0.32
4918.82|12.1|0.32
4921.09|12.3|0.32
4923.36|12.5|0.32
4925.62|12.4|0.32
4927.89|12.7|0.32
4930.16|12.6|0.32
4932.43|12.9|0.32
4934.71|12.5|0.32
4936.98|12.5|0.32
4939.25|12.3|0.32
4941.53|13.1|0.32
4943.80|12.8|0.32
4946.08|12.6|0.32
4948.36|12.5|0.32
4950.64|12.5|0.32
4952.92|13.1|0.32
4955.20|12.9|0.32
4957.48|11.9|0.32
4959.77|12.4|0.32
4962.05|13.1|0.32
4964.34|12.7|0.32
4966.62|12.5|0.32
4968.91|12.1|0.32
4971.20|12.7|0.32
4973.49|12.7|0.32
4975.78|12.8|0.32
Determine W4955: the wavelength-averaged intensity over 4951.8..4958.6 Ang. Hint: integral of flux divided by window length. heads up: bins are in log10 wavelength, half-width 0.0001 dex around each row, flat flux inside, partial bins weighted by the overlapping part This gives 12.6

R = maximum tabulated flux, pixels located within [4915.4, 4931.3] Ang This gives 13.1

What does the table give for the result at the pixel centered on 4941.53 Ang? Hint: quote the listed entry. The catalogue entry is 13.1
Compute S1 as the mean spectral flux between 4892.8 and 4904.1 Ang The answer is 12.8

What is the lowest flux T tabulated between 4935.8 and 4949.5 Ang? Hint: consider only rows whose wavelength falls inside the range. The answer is 12.3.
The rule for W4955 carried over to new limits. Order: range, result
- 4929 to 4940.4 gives 12.6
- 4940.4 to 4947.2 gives 12.8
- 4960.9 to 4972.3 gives 12.6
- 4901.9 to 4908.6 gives 12.7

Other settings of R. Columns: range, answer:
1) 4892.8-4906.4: 13.4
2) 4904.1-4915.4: 13.3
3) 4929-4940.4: 12.9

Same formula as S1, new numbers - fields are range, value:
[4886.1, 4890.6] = 12.6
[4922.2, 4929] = 12.5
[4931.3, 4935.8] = 12.7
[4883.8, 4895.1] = 12.6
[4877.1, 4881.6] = 12.1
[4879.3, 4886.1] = 12.8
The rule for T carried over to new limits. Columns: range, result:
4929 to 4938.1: 12.5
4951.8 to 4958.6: 11.9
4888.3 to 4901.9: 12.1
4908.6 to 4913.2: 12.8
